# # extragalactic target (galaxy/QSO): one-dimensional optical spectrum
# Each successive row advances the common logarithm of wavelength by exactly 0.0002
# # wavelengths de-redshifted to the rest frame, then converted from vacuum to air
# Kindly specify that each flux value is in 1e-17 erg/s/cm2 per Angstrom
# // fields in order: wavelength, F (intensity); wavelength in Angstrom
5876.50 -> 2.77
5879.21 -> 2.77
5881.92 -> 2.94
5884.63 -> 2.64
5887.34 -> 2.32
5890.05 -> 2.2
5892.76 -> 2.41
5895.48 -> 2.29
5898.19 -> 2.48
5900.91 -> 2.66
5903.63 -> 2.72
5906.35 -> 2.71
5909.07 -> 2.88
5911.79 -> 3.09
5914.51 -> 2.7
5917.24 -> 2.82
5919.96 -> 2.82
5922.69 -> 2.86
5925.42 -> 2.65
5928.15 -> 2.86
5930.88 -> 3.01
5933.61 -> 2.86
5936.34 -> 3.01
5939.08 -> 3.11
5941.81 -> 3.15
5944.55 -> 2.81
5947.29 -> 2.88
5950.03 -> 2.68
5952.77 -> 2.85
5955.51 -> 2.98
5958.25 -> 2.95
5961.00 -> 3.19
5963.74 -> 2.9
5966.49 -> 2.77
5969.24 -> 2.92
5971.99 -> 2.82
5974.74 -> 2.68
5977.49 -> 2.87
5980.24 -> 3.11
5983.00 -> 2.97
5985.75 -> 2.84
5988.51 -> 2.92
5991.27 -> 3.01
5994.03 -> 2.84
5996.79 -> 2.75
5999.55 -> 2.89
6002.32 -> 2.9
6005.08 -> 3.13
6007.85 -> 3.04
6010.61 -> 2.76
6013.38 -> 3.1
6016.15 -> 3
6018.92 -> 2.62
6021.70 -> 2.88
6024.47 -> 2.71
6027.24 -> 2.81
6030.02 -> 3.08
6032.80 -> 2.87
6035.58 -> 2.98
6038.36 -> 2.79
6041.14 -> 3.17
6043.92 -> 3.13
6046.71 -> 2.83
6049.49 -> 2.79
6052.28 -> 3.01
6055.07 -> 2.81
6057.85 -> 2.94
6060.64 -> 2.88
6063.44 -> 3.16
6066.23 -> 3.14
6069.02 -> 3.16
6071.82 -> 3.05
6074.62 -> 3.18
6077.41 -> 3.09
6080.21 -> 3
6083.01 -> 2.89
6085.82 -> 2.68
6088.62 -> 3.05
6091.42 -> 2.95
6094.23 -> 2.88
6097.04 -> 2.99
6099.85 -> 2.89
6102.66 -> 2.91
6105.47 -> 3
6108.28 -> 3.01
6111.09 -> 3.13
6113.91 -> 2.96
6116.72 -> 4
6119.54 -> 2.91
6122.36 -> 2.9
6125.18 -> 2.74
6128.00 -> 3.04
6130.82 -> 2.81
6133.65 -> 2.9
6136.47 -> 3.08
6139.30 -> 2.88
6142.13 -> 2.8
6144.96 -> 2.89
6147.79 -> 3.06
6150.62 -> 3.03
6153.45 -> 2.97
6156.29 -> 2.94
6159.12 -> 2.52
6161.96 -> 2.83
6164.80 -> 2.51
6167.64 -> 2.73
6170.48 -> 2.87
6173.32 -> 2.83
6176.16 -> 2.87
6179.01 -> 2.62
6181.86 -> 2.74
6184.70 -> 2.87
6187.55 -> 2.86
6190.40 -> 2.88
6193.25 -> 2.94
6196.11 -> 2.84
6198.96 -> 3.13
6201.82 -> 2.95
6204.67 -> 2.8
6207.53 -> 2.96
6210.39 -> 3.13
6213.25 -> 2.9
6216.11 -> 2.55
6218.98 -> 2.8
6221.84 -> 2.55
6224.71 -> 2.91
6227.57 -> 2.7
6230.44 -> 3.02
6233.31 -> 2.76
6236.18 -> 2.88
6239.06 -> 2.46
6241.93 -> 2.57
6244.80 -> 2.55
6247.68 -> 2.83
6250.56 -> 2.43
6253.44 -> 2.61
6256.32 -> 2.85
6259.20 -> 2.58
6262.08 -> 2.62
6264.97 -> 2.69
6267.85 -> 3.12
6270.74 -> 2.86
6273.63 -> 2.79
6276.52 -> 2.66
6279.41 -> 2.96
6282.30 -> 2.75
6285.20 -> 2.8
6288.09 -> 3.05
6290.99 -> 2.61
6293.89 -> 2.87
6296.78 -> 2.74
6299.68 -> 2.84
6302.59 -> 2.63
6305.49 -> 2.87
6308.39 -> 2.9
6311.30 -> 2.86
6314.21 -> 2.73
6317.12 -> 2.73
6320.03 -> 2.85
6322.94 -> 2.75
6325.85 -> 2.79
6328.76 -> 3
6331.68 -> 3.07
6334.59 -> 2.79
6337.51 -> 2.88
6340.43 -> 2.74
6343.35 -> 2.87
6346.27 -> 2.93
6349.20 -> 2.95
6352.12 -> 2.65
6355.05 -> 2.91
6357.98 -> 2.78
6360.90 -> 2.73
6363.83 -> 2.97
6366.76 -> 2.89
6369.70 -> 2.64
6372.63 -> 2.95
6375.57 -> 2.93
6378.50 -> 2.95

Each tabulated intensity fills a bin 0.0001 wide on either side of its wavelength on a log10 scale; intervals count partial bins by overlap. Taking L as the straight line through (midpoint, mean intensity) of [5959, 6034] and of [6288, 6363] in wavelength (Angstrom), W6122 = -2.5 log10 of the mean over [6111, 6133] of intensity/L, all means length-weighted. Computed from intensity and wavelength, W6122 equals -0.065 mag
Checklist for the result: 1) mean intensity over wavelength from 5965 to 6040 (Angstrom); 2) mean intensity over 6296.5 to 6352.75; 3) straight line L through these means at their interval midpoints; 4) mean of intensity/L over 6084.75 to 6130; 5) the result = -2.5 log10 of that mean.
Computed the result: -0.05 mag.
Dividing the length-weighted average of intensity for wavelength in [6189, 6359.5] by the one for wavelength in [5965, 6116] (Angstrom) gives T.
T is 0.95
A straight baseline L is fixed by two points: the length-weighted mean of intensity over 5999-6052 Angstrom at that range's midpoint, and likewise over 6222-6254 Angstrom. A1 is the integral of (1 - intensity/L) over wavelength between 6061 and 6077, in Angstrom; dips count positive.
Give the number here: -1.3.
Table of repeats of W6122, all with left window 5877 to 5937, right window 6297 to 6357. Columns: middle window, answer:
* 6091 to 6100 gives -0.06 mag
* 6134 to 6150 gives -0.06 mag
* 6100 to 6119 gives -0.14 mag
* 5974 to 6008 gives -0.07 mag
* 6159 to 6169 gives 0.05 mag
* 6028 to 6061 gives -0.07 mag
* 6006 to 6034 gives -0.06 mag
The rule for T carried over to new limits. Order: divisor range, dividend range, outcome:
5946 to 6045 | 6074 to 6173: 1.01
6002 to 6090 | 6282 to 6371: 0.96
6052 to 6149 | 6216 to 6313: 0.92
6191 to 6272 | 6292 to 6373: 1.02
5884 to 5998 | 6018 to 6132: 1.06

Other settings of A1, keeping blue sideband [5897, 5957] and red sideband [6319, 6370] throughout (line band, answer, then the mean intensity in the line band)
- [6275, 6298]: 0.34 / 2.81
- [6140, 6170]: 0.18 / 2.83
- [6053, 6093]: -2.12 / 3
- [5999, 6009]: -0.53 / 3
